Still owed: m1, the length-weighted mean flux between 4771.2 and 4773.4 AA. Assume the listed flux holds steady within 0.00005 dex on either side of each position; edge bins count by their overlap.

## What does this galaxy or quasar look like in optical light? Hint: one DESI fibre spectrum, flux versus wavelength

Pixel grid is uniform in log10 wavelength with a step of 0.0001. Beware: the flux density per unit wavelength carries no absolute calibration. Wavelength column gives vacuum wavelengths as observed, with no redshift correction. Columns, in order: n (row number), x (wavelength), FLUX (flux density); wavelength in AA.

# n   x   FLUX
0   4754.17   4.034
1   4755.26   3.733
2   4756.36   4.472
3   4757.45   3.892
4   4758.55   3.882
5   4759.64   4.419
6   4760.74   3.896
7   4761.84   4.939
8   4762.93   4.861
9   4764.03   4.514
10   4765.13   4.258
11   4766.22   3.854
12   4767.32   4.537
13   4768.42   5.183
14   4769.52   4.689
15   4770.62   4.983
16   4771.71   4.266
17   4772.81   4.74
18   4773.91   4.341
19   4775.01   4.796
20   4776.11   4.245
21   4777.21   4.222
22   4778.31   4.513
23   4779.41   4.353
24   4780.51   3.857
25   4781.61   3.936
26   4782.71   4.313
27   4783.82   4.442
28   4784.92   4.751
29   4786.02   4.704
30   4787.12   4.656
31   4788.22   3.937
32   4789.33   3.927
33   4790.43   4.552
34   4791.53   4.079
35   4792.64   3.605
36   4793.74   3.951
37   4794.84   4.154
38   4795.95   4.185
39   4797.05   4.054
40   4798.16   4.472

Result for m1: 4.5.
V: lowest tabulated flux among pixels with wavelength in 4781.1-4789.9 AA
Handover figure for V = 3.927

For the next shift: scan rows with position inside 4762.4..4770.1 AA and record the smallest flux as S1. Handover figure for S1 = 3.854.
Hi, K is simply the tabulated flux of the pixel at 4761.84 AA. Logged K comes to 4.939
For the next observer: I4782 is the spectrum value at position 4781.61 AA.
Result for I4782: 3.936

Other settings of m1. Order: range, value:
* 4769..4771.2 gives 4.84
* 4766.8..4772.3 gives 4.73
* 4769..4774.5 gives 4.61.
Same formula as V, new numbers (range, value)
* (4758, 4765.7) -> 3.882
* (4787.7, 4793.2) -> 3.605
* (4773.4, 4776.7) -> 4.245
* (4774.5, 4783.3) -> 3.857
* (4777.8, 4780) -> 4.353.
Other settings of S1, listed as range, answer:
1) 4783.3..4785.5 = 4.442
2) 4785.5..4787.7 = 4.656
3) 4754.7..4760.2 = 3.733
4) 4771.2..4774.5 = 4.266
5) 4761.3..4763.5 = 4.861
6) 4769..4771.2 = 4.689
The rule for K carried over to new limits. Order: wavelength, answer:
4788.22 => 3.937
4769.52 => 4.689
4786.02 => 4.704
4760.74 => 3.896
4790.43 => 4.552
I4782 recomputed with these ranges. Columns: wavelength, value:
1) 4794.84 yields 4.154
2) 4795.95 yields 4.185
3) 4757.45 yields 3.892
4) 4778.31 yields 4.513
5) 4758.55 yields 3.882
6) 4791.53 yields 4.079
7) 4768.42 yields 5.183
